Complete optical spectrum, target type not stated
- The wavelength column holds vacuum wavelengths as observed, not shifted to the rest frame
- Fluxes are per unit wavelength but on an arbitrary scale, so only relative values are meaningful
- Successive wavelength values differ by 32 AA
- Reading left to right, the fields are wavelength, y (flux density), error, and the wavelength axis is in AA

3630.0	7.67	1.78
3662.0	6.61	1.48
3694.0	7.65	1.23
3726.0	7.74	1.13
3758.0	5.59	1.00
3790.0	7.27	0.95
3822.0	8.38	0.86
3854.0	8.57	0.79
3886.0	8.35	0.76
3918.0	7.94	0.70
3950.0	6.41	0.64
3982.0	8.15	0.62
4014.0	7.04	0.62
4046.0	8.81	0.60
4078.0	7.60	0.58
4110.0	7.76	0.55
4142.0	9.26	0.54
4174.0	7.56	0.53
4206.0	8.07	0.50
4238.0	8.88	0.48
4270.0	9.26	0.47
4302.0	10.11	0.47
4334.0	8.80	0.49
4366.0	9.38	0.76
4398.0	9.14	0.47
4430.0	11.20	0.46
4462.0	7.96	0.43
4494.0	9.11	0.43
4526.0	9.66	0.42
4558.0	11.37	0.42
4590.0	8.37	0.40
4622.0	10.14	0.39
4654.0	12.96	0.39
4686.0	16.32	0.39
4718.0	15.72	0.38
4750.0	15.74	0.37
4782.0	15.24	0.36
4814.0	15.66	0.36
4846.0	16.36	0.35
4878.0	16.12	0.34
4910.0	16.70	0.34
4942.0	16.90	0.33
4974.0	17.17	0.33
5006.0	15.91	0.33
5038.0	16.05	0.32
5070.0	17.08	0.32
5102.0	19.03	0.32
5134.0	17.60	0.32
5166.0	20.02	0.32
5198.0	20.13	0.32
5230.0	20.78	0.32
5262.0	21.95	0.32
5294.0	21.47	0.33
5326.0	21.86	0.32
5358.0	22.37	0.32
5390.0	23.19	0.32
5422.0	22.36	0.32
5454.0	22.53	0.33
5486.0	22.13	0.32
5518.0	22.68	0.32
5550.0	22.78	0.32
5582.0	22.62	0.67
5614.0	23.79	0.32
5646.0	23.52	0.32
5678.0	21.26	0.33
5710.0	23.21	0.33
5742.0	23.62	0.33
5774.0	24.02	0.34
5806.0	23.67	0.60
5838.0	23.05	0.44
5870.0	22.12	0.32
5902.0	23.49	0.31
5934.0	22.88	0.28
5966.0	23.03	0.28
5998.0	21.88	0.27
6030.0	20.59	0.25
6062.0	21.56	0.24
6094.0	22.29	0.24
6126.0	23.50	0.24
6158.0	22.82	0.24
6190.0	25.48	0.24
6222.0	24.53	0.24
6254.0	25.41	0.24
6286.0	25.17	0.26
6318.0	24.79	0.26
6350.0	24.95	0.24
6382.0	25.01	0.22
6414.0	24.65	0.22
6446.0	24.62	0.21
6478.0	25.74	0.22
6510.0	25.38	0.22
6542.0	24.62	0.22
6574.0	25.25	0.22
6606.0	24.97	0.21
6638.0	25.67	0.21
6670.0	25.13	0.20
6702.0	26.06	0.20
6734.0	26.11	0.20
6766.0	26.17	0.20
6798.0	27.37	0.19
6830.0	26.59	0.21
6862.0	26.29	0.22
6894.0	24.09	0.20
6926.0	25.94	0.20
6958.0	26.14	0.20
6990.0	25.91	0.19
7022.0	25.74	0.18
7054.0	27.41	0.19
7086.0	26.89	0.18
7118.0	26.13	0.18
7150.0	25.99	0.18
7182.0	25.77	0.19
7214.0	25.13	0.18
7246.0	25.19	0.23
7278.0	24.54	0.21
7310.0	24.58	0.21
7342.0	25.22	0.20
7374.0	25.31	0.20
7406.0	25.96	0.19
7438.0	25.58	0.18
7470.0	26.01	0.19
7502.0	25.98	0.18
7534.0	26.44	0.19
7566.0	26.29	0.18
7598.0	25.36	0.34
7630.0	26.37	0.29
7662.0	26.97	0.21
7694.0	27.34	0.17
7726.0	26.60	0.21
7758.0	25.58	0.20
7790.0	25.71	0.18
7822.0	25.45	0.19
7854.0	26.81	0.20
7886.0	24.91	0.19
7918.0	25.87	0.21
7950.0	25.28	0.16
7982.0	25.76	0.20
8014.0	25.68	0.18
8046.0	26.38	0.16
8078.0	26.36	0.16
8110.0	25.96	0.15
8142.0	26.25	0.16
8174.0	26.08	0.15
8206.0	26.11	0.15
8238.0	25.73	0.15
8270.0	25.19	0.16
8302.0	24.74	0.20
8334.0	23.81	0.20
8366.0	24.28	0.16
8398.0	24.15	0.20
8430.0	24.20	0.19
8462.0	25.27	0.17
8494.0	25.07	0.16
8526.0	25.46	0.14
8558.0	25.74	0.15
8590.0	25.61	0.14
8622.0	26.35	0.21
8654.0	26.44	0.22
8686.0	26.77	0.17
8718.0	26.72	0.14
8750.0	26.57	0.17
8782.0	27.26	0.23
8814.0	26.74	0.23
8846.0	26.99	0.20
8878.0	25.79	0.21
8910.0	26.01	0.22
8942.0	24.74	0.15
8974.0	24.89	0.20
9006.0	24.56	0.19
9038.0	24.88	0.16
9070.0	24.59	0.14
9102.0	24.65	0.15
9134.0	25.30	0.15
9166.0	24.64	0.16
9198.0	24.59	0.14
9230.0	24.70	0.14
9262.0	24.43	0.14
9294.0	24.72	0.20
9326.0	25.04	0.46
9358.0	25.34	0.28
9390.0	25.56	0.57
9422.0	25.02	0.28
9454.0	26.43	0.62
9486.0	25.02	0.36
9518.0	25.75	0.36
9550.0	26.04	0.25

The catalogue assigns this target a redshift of 0.168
